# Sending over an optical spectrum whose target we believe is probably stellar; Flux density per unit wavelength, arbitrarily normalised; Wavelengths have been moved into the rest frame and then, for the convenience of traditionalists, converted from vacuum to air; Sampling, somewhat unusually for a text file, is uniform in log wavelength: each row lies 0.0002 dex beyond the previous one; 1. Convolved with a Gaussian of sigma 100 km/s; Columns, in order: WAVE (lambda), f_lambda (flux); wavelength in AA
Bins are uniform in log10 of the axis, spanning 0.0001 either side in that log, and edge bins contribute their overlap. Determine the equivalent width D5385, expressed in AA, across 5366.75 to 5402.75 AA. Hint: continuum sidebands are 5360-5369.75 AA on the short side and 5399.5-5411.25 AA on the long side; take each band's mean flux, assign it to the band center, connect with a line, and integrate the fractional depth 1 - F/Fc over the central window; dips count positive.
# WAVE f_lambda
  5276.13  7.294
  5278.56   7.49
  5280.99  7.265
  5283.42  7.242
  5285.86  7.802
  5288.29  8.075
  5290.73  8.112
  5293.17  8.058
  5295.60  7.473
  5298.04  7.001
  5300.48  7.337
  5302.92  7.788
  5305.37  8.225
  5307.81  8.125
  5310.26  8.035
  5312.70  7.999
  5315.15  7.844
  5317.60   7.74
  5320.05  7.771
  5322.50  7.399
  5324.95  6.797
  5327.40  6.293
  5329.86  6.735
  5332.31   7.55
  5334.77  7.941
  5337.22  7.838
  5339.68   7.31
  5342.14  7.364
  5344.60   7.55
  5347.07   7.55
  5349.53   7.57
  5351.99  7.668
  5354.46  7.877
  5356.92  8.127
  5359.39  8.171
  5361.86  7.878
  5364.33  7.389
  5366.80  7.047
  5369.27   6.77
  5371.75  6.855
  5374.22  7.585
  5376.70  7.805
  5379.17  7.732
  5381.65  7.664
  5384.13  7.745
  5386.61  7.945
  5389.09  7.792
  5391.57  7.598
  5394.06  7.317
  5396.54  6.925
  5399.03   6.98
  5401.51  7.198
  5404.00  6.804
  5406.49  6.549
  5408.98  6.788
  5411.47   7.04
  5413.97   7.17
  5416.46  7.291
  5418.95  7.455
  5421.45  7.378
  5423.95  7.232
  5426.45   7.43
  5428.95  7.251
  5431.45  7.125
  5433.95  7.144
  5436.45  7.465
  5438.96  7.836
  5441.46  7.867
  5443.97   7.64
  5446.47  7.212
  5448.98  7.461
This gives -1.5 AA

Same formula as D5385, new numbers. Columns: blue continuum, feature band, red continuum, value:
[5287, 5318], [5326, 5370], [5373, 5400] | 1.1 AA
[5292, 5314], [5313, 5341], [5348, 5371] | 1.1 AA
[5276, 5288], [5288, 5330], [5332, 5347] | -0.4 AA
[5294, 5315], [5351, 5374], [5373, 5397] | 0.4 AA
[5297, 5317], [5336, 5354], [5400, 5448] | 0.1 AA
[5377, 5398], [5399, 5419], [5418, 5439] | 1.2 AA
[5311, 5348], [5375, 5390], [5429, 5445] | -0.6 AA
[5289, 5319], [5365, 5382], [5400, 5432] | 0.1 AA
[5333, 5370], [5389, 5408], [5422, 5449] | 1.0 AA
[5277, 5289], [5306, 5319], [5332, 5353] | -0.7 AA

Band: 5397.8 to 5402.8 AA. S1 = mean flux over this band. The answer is 7.09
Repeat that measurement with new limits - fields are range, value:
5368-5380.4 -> 7.35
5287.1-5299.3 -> 7.74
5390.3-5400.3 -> 7.21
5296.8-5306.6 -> 7.59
